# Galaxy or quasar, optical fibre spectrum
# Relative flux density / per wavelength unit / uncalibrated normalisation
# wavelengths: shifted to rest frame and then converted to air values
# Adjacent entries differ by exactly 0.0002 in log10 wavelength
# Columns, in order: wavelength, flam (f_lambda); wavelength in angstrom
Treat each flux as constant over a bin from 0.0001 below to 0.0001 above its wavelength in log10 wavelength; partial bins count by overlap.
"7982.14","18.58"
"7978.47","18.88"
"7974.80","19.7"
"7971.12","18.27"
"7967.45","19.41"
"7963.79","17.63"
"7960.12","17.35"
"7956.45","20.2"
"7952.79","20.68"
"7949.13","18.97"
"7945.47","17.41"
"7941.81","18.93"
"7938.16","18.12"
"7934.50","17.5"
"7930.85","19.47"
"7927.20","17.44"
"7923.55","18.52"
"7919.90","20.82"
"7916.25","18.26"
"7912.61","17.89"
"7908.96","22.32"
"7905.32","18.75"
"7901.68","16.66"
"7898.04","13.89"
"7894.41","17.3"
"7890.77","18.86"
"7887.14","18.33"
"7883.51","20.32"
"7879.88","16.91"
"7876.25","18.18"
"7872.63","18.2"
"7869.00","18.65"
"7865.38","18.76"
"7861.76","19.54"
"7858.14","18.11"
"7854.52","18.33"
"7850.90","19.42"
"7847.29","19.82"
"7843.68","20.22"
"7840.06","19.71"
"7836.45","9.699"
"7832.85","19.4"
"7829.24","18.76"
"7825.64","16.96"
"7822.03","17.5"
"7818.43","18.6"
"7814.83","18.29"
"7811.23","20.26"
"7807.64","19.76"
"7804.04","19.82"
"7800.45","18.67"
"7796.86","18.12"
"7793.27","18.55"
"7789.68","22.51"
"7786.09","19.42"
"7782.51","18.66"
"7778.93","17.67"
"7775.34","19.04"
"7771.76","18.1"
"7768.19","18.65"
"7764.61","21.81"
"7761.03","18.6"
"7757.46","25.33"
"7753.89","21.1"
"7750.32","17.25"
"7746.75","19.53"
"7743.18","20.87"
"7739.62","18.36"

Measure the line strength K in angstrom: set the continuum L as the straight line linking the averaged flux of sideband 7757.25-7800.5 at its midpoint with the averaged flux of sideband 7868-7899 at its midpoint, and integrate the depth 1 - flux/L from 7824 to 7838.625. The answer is 1.9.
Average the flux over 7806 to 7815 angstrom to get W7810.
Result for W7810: 19.6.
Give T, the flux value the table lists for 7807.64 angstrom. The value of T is 19.76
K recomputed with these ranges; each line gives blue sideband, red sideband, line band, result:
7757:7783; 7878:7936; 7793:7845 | 2.2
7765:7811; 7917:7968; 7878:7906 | 1.9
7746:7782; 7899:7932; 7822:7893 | 3.0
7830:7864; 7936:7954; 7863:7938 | 0.7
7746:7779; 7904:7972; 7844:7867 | 0.3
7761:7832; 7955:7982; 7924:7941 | 0.5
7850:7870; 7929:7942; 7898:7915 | 0.2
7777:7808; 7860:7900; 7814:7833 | 0.7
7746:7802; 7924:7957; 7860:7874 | 0.2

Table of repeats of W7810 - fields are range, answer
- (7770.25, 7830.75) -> 18.9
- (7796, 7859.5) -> 18.4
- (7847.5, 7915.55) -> 18.4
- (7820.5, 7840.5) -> 16.8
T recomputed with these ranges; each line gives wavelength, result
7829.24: 18.76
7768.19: 18.65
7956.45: 20.2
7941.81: 18.93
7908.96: 22.32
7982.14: 18.58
